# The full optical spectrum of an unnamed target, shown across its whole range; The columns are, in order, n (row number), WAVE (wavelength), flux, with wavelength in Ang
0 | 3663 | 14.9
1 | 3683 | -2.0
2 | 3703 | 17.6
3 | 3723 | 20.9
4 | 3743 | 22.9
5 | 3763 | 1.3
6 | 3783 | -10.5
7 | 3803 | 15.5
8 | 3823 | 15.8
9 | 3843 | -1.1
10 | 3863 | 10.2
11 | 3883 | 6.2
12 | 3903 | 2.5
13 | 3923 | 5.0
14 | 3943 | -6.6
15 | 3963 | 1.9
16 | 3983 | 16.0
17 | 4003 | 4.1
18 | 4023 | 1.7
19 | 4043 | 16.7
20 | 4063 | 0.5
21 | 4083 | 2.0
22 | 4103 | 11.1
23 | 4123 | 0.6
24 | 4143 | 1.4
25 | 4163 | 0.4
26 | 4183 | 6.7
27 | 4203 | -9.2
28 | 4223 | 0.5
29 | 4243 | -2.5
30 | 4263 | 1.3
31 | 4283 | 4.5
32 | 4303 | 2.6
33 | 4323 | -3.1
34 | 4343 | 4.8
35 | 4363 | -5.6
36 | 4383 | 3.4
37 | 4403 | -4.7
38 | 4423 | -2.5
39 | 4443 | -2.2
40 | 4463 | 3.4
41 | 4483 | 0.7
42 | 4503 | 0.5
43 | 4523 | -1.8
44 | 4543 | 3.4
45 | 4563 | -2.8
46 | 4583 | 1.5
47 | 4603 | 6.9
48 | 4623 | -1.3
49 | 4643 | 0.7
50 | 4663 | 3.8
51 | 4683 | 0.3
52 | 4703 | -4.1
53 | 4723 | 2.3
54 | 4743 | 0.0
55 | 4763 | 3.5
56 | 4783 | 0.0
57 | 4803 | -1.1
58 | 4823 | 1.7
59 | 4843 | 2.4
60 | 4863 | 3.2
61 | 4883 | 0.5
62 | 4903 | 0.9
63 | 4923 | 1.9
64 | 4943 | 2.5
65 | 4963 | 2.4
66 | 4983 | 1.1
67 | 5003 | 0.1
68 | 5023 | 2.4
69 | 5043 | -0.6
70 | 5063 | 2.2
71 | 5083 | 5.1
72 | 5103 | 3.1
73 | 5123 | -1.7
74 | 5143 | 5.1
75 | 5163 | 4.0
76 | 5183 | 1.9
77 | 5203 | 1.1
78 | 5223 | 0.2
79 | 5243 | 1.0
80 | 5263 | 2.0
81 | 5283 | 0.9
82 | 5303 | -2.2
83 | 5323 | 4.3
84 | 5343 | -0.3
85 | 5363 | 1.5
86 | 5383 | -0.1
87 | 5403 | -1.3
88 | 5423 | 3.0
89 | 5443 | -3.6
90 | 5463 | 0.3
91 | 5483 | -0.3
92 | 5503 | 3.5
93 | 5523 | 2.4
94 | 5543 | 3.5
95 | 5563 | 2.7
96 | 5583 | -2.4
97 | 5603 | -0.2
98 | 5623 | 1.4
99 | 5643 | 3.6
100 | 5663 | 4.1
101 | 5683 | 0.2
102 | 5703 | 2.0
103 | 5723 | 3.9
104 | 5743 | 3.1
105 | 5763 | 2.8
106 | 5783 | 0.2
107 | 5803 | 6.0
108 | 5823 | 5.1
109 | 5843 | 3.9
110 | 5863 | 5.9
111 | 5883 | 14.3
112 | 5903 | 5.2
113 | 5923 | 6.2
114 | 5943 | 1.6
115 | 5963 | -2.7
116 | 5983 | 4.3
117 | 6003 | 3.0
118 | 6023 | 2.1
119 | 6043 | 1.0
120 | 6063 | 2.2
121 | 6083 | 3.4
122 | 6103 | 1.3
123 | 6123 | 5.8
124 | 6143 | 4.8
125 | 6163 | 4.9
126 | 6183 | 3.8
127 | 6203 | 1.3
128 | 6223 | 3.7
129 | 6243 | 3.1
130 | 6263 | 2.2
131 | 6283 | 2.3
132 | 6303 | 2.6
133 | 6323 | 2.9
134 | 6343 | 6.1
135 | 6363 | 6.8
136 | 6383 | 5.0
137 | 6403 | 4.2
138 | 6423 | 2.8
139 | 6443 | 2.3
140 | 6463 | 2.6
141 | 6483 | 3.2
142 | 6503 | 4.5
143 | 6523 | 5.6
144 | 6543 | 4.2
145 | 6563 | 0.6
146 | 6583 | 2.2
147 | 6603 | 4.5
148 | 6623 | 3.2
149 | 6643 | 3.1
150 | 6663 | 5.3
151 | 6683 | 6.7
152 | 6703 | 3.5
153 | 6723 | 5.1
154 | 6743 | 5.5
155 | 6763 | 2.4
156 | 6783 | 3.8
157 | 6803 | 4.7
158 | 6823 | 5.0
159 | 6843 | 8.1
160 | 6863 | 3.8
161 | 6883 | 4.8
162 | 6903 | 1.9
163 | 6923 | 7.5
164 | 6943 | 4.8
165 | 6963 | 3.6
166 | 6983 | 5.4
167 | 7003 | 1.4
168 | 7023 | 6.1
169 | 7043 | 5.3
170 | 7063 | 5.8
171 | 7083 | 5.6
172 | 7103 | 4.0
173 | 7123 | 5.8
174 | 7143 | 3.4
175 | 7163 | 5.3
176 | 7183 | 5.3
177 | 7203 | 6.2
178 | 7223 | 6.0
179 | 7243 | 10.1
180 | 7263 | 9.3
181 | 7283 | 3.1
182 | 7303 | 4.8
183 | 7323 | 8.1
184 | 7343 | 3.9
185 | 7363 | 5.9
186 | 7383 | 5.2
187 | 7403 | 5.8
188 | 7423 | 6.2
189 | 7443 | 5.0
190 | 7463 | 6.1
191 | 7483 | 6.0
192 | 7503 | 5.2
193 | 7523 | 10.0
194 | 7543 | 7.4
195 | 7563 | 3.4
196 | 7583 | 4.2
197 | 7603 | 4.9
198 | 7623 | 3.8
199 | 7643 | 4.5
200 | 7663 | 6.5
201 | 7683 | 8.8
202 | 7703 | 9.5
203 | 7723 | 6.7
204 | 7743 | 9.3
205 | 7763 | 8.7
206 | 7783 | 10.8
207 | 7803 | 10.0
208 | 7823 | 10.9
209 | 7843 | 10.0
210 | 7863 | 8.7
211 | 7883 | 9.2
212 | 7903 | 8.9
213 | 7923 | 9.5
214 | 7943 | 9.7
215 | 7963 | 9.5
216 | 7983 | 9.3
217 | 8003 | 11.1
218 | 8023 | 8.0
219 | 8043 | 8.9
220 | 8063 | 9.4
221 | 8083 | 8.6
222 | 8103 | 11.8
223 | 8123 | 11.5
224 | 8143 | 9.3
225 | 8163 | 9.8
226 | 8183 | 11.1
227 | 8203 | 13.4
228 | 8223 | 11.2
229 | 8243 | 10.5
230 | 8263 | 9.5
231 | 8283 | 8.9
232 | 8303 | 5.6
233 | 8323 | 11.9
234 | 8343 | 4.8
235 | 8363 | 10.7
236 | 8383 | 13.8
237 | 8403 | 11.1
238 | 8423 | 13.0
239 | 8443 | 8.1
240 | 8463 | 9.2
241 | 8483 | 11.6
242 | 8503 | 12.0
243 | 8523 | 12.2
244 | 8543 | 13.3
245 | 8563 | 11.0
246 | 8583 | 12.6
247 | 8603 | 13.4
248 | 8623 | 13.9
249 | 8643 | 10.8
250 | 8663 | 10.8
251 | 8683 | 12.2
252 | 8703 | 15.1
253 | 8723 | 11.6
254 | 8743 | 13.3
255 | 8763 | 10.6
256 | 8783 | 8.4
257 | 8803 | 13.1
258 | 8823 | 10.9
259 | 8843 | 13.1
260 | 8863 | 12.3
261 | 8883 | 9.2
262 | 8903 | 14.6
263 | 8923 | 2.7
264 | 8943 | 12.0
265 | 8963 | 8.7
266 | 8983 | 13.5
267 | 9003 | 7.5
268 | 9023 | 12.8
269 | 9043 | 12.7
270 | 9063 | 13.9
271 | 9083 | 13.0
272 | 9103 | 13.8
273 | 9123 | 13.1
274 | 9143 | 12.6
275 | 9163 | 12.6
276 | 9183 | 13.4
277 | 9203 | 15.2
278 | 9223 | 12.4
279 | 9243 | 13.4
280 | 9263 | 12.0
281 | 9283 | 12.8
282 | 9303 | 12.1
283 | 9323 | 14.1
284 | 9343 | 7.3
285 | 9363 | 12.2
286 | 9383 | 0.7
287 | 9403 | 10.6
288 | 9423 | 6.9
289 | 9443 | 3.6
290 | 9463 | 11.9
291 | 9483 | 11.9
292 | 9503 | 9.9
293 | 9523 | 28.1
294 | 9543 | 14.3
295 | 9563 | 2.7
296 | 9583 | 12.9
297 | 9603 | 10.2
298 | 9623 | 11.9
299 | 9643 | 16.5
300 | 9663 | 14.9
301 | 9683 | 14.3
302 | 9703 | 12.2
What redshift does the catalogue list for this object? 0.925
